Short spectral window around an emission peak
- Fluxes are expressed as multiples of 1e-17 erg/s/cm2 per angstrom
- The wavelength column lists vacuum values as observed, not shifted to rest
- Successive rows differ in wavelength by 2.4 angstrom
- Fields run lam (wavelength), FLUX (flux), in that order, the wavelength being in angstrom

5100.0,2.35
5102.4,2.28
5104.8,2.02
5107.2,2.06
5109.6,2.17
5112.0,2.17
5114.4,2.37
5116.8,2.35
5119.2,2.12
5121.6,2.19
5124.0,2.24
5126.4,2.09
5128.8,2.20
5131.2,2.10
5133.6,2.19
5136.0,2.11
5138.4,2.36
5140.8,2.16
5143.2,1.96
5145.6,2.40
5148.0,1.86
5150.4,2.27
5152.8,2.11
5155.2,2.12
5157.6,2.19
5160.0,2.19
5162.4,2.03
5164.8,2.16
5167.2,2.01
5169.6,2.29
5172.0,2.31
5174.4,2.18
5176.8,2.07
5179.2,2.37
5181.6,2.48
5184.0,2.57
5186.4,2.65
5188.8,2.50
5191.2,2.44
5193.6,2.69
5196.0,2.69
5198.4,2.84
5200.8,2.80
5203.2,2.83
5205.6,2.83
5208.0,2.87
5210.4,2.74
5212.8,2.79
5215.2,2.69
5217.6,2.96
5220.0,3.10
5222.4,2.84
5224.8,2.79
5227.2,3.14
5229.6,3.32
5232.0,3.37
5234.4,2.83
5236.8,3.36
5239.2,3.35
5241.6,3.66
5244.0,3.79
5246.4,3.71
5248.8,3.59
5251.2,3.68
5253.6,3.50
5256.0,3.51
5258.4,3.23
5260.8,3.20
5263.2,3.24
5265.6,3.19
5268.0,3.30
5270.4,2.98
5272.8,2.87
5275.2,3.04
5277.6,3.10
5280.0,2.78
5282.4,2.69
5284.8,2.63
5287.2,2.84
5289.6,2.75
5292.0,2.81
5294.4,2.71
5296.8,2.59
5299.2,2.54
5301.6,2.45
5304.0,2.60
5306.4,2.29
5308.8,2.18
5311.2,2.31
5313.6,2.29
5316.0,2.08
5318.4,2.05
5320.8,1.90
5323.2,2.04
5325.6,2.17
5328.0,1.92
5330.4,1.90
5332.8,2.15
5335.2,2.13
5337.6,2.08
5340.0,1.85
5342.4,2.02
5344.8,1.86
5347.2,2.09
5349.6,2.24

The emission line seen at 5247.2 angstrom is C III]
